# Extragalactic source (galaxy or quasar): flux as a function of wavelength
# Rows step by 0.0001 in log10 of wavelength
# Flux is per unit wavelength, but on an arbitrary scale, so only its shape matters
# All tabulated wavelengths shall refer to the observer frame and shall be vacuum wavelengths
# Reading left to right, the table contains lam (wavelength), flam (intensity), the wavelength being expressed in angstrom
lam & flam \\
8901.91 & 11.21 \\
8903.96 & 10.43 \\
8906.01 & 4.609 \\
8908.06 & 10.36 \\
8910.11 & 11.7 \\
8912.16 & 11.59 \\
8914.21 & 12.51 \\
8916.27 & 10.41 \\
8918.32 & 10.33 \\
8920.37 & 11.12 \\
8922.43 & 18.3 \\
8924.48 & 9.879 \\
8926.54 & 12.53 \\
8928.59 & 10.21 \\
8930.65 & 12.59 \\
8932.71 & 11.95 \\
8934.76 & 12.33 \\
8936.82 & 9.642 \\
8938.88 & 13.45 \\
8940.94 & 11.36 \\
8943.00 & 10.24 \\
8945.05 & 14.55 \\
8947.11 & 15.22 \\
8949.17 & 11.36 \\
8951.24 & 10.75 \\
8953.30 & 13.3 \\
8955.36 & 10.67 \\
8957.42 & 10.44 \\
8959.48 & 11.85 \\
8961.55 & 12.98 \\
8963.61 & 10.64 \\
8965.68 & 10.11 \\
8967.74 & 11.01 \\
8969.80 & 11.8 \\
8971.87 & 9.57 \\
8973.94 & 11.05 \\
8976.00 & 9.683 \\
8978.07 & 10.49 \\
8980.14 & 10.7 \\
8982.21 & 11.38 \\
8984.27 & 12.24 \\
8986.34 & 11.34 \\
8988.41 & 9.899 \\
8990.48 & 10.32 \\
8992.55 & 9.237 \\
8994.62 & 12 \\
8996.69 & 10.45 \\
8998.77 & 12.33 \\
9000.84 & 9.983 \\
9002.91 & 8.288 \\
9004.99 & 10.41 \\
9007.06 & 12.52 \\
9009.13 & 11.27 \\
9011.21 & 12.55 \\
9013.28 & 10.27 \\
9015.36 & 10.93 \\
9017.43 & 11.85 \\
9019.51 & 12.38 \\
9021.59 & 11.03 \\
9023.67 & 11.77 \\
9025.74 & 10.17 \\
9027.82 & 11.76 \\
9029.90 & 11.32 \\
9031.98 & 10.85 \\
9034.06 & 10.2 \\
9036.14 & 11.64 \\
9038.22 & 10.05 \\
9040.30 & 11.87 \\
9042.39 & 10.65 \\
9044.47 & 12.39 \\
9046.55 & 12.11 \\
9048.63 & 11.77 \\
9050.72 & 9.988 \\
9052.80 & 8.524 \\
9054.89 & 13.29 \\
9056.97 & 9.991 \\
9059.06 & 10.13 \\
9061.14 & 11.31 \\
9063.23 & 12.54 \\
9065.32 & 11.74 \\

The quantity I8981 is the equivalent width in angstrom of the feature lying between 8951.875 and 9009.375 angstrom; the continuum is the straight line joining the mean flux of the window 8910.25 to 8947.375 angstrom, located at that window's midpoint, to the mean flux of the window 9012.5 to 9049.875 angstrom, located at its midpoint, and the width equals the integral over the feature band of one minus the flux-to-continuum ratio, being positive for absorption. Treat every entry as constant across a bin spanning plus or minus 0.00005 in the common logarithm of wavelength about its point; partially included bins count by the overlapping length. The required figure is 3.7 angstrom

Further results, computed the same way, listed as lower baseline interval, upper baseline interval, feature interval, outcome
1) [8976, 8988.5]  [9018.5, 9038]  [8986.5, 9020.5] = 0.46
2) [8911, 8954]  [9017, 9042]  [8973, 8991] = 1.28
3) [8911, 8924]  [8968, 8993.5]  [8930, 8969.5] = -1.23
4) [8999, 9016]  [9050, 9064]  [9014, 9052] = -1.43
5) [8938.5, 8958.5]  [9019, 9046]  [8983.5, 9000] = 1.00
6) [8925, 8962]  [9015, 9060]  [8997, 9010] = 0.73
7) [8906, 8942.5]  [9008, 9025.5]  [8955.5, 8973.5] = 0.75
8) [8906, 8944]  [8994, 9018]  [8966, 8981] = 0.85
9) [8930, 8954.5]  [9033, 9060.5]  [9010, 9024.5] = -0.27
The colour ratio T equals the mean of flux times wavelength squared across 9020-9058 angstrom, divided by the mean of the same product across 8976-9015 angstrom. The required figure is 1.03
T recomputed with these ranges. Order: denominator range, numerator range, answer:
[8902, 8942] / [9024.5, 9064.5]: 1.01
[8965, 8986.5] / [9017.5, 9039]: 1.04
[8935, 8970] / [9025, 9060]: 0.96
